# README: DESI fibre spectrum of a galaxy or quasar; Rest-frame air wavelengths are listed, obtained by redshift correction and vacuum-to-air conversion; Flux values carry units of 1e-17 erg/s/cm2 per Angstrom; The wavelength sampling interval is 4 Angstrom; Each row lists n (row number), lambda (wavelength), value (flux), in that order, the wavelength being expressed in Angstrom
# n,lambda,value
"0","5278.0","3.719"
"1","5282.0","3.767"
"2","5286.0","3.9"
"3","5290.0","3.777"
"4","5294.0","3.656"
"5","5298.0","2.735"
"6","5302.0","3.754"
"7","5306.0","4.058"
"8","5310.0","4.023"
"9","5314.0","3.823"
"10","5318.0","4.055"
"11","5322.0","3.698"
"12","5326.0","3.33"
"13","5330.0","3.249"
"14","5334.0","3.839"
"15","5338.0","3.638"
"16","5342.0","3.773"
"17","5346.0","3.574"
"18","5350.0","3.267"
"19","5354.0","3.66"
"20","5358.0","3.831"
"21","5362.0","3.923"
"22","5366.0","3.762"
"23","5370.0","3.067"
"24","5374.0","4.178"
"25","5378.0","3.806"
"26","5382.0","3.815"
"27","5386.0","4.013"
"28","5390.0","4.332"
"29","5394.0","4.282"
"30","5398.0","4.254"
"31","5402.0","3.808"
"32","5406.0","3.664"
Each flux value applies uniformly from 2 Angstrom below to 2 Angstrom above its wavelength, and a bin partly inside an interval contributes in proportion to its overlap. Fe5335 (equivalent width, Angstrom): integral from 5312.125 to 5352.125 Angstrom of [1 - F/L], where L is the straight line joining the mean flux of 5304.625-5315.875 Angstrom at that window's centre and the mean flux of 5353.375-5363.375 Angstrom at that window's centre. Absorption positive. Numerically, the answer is 2.81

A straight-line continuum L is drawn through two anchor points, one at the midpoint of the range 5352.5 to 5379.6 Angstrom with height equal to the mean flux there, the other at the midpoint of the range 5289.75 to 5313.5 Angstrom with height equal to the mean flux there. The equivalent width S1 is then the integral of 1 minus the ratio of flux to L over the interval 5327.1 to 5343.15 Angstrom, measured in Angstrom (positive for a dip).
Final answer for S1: 0.47 Angstrom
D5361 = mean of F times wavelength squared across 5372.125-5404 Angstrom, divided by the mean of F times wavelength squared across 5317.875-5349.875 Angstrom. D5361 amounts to 1.15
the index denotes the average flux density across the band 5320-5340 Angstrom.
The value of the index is 3.55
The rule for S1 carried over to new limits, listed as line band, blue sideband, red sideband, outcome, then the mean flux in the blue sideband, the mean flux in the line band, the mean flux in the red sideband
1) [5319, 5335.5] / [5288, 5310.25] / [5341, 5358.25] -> 0.3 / 3.64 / 3.55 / 3.59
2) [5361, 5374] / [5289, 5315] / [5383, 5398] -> 1.3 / 3.68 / 3.65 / 4.19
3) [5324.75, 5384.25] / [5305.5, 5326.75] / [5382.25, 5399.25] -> 5.4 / 3.84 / 3.65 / 4.18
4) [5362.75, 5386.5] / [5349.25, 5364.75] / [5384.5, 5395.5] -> 1.3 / 3.71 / 3.77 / 4.21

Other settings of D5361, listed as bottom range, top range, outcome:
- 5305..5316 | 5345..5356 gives 0.90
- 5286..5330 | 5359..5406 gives 1.09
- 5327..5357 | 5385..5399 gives 1.21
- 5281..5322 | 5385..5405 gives 1.14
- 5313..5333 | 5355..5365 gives 1.07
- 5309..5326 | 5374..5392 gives 1.07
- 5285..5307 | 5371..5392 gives 1.14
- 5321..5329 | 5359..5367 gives 1.13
